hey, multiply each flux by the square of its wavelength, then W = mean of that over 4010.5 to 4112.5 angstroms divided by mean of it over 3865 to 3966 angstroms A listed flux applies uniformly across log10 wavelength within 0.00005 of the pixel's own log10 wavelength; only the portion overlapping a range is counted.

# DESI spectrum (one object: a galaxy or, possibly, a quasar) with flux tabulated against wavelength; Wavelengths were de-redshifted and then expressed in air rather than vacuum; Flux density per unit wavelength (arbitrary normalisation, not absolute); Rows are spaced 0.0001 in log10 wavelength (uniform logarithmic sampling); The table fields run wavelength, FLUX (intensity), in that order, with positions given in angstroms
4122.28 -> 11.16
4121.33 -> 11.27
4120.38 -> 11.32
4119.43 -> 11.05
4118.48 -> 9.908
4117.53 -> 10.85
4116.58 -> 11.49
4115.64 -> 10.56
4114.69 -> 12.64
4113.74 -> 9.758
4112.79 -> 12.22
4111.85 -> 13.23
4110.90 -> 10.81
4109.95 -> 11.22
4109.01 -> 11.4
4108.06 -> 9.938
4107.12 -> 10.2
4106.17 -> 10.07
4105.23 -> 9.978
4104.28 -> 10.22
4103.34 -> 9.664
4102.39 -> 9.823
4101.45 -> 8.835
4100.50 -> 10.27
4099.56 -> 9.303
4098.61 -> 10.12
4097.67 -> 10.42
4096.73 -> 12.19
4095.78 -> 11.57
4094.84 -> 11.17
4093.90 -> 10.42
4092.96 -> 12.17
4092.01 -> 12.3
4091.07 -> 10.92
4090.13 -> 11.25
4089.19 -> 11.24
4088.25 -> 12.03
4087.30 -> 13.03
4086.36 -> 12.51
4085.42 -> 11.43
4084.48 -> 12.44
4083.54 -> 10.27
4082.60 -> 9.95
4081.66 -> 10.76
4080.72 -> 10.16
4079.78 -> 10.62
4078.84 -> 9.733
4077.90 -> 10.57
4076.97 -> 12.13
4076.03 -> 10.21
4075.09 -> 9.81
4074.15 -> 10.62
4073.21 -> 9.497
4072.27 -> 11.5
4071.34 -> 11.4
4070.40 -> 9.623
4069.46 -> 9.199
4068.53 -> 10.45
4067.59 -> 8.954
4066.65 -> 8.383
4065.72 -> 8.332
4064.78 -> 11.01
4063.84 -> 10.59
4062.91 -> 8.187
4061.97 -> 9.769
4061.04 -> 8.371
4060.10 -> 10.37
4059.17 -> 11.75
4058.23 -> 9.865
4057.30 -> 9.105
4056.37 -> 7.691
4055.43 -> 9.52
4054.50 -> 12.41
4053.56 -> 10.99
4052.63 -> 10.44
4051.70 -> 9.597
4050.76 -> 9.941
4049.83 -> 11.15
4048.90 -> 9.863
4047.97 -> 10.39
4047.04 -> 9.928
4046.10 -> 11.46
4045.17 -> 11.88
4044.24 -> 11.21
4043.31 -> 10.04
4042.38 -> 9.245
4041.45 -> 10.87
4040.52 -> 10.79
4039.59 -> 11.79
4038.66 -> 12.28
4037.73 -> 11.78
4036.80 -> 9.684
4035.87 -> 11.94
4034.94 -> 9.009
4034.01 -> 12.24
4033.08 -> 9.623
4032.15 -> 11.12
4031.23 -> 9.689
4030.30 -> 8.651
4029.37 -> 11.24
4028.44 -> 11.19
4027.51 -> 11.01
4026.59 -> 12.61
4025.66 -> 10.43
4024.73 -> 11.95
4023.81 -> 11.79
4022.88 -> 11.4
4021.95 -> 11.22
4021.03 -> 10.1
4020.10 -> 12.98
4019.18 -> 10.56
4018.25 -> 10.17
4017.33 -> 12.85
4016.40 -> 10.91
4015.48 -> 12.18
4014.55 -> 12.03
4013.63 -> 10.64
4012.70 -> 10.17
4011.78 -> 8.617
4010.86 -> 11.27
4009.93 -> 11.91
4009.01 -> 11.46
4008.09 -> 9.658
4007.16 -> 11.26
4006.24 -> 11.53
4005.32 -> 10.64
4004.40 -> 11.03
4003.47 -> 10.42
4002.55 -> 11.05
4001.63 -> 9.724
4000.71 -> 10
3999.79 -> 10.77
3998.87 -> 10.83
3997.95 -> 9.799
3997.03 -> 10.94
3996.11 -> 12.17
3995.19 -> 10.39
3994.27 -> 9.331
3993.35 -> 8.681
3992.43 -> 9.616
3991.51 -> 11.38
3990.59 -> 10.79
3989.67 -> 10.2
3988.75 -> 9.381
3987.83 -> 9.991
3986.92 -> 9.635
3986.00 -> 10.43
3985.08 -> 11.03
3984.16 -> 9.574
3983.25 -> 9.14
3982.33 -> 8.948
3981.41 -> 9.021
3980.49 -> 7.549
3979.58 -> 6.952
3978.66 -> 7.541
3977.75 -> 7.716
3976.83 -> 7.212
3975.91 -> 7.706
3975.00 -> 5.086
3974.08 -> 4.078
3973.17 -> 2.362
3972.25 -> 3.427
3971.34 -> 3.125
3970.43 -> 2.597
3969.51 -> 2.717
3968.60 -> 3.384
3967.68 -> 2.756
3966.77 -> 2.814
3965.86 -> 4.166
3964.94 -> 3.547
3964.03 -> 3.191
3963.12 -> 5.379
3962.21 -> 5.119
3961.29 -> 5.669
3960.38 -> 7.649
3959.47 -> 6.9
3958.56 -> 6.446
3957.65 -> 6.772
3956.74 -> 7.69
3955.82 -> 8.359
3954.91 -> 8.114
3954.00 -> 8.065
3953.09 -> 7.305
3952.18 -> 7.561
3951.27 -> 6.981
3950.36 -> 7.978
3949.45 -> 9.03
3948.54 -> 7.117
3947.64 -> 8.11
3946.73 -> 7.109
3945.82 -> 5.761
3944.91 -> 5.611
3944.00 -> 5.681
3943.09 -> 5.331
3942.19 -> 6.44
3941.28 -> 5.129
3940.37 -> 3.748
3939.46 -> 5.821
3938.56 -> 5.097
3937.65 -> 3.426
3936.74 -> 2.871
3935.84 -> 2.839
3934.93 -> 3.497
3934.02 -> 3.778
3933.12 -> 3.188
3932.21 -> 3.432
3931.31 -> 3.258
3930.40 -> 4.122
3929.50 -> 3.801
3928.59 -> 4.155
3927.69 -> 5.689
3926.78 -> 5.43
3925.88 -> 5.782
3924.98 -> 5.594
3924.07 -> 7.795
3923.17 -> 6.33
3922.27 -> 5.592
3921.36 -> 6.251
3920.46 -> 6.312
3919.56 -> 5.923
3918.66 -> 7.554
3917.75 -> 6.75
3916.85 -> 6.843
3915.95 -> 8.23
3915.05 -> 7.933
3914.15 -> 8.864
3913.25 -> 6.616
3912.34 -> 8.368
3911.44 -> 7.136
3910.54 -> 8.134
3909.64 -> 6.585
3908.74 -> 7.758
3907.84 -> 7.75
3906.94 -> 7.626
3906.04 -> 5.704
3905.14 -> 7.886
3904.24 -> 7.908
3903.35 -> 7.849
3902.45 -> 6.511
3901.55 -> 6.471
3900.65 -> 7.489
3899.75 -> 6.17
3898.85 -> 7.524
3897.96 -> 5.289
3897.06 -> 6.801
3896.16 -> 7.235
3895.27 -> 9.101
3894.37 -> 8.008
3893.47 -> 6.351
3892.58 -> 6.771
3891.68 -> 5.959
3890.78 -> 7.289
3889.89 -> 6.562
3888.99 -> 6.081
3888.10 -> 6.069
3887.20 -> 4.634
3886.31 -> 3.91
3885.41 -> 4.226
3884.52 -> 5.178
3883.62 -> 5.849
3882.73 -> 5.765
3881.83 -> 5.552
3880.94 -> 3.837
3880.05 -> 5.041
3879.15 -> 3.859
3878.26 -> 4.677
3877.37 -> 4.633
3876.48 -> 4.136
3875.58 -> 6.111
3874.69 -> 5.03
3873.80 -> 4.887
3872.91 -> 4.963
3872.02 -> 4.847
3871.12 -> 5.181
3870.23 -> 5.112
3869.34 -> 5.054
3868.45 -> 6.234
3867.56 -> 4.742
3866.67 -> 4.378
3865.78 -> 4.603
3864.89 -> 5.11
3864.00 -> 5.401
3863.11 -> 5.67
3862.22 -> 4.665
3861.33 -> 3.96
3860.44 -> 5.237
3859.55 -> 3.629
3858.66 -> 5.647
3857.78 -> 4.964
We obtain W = 1.92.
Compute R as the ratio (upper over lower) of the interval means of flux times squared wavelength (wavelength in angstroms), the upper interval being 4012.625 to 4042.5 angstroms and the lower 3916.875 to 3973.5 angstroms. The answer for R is 2.14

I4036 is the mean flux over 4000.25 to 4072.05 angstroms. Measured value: 10.6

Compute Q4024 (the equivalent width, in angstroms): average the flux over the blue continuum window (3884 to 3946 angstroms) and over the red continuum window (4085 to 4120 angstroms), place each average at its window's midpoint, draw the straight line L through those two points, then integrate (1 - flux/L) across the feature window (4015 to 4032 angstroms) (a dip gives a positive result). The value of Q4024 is -4.3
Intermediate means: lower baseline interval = 6.04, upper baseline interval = 11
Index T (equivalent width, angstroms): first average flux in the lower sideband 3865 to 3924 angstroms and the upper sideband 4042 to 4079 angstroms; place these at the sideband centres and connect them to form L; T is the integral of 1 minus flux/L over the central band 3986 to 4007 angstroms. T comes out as -4.3 angstroms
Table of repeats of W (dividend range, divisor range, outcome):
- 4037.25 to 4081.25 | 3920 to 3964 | 1.88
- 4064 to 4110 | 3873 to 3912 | 1.88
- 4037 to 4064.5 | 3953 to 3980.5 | 1.98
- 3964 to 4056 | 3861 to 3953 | 1.71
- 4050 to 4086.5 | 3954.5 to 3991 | 1.62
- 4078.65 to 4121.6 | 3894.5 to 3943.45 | 1.97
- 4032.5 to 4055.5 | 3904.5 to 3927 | 1.63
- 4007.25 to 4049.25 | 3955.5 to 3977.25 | 2.31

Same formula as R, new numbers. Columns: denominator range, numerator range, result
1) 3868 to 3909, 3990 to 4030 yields 1.92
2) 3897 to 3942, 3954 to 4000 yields 1.27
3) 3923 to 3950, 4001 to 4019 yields 2.19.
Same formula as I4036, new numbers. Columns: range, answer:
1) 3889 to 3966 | 6.3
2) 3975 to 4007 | 9.69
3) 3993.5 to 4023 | 10.8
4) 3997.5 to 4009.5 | 10.6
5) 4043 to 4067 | 10.1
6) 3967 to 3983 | 5.43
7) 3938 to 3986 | 6.22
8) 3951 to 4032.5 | 8.79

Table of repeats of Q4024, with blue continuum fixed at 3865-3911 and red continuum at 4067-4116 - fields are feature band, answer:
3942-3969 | 4.79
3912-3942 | 6.12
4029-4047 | -2.31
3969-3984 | 3.88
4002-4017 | -3.54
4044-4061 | -0.87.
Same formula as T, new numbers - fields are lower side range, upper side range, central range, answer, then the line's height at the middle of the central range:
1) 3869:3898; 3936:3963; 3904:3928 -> -4.02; 5.98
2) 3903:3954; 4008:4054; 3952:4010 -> 5.08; 8.58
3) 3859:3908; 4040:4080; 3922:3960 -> 7.57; 7.19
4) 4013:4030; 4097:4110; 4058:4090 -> 0.30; 10.6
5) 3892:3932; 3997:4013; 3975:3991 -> 1.38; 9.69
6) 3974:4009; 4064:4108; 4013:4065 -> -3.22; 10.1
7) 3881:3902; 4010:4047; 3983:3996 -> -0.56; 9.63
